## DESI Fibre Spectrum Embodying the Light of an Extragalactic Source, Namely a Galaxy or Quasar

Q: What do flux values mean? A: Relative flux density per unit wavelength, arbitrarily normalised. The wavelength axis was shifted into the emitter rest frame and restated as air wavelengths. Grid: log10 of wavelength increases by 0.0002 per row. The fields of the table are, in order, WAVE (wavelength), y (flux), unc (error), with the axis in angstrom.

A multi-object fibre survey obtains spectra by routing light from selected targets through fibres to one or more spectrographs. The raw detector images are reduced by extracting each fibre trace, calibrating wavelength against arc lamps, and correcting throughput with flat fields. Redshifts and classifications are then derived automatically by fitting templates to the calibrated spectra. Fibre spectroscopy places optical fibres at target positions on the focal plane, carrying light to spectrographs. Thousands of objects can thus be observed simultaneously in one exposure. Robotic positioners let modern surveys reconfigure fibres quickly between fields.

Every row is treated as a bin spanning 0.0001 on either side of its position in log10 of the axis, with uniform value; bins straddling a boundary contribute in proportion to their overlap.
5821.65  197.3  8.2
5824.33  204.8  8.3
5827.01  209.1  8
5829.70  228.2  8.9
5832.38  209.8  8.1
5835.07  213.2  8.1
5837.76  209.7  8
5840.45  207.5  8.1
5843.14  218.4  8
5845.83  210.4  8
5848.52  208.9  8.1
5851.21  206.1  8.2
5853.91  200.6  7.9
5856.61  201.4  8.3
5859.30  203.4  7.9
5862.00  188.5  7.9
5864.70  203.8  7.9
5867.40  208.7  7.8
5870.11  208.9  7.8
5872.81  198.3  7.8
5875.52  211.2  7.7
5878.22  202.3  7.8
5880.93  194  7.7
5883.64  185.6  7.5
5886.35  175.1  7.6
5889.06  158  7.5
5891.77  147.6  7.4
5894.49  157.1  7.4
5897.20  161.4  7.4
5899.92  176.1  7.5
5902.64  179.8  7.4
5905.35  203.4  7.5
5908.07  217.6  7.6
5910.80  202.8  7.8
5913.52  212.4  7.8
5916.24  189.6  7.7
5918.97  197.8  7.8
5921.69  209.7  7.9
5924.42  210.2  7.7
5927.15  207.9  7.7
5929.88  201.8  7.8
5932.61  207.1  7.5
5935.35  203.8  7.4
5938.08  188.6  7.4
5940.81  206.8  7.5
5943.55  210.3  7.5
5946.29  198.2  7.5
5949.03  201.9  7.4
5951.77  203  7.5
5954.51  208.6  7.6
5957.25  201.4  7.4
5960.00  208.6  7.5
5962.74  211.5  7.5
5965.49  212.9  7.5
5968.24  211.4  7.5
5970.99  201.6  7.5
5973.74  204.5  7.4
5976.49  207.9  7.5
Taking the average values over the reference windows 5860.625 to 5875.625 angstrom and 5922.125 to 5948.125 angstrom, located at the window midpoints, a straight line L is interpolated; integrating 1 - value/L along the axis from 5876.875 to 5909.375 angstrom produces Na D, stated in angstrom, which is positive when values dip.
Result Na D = 3.7 angstrom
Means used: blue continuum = 202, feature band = 180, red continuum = 204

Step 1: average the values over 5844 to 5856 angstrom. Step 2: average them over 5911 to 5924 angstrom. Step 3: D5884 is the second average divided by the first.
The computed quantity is 1.0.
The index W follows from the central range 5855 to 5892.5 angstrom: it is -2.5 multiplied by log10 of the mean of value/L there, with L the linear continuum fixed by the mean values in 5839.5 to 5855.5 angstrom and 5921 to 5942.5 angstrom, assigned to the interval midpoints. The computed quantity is 0.08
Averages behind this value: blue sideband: 209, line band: 193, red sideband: 204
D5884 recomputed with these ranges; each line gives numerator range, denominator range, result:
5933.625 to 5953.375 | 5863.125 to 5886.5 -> 1.01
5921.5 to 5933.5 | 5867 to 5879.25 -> 1.01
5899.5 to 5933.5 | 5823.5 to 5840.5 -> 0.95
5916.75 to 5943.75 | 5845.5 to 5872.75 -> 1.00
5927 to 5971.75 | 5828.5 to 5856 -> 0.97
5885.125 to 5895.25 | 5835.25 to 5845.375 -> 0.75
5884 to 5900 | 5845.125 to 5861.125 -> 0.80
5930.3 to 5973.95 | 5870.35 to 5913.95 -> 1.10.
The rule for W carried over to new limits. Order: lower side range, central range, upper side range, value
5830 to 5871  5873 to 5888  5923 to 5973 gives 0.07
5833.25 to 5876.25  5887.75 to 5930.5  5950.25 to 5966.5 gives 0.10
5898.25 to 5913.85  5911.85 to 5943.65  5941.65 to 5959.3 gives -0.02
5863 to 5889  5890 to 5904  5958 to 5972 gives 0.21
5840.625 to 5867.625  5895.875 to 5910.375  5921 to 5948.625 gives 0.09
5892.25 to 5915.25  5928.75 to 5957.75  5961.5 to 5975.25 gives -0.02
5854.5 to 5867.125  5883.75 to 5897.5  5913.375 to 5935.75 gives 0.24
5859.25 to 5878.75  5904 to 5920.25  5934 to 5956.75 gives -0.01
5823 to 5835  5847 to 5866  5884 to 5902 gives -0.05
